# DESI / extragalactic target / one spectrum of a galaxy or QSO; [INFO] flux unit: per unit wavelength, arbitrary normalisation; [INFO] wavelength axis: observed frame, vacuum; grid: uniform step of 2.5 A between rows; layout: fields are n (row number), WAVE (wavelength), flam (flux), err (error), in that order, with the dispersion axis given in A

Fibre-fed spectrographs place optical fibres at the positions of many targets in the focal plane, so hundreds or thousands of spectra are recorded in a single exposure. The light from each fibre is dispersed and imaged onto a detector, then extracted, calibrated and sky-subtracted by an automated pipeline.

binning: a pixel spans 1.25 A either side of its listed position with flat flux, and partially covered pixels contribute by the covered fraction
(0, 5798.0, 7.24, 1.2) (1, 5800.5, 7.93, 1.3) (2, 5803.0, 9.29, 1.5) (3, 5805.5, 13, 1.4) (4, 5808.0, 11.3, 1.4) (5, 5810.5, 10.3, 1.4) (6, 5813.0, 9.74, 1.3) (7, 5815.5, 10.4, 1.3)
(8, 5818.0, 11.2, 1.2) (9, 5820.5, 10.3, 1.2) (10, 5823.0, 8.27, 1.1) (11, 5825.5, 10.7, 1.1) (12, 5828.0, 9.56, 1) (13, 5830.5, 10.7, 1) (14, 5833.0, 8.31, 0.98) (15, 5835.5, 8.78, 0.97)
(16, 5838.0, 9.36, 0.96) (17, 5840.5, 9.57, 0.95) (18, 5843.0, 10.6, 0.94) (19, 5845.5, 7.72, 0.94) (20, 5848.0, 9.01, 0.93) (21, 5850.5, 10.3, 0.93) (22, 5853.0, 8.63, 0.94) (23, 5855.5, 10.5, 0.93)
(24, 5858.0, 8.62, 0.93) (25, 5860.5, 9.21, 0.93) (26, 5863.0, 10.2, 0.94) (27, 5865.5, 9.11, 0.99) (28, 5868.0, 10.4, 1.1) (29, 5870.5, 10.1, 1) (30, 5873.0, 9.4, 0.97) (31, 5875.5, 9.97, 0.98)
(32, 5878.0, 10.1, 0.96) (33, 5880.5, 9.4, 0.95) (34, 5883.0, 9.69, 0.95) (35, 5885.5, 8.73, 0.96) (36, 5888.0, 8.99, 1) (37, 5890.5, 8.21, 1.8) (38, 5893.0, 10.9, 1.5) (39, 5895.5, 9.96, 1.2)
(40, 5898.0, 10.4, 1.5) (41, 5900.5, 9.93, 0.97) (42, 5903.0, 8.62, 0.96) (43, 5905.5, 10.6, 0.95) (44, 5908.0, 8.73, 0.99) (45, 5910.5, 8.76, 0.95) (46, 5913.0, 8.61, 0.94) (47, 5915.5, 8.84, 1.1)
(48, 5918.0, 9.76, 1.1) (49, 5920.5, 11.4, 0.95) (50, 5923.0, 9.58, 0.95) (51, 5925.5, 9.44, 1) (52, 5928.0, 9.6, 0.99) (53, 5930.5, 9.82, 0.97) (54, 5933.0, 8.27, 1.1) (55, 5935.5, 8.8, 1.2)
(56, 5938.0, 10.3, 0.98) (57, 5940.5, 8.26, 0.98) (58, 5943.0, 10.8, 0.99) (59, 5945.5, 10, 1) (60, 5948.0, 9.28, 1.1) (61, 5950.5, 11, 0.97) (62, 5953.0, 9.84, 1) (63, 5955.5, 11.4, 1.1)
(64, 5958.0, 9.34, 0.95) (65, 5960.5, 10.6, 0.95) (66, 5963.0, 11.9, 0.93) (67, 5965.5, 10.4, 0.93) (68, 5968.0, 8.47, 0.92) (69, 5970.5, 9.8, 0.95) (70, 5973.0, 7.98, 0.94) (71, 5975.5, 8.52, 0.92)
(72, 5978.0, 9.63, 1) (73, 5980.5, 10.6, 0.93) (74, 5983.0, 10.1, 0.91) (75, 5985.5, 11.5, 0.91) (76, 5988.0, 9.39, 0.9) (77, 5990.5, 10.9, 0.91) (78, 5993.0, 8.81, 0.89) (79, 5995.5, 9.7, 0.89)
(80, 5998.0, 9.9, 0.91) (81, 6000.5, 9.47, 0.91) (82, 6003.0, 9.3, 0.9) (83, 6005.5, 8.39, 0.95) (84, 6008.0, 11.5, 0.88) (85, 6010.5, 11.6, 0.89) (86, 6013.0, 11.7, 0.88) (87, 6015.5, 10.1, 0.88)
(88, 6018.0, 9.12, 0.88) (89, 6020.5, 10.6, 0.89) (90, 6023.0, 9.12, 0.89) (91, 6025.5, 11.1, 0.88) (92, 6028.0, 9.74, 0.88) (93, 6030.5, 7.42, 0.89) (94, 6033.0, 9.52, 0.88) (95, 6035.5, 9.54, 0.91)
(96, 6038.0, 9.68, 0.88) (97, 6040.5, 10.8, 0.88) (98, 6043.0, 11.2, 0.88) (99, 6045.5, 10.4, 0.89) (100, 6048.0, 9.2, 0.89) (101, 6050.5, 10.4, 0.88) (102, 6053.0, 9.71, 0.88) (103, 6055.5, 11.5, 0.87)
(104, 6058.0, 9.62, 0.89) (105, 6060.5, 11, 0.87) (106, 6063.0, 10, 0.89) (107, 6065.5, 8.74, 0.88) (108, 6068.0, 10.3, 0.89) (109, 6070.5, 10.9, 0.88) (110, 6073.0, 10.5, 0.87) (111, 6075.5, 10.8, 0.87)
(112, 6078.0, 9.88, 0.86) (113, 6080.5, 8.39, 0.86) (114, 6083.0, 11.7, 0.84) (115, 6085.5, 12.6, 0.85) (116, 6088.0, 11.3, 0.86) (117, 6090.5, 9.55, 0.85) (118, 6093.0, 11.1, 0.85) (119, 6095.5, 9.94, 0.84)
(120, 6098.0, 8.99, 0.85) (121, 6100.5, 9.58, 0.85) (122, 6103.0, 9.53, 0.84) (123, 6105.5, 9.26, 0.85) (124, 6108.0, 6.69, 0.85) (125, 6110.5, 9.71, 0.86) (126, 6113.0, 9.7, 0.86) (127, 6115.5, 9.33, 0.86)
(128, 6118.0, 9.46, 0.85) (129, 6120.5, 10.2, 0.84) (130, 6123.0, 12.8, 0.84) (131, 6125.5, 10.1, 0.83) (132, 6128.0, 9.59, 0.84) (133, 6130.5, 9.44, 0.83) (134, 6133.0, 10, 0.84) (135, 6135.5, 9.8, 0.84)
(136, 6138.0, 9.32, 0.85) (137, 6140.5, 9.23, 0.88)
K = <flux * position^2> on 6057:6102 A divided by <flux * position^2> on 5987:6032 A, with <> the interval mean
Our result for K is 1.1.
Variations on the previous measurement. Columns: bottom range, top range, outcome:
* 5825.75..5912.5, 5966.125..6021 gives 1.08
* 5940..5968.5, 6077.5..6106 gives 1.04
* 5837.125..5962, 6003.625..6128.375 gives 1.11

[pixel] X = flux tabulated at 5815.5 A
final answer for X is 10.4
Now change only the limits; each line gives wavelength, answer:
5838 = 9.36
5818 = 11.2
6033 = 9.52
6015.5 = 10.1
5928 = 9.6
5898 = 10.4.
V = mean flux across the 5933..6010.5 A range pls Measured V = 9.87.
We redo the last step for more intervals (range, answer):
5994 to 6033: 9.9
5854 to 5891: 9.53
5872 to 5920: 9.48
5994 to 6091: 10.2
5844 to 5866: 9.28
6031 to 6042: 9.75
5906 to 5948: 9.45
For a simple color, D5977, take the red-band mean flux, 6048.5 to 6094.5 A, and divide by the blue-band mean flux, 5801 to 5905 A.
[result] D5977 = 1.07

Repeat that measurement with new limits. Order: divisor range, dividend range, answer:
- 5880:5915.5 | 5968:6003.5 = 1.03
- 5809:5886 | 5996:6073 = 1.04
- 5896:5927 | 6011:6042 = 1.04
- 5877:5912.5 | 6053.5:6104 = 1.09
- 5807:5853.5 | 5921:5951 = 0.99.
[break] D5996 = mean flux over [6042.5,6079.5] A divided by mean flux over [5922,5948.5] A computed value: 1.1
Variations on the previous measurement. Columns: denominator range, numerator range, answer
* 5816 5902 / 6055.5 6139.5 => 1.04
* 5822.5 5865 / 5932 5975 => 1.04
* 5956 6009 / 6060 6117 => 1.01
